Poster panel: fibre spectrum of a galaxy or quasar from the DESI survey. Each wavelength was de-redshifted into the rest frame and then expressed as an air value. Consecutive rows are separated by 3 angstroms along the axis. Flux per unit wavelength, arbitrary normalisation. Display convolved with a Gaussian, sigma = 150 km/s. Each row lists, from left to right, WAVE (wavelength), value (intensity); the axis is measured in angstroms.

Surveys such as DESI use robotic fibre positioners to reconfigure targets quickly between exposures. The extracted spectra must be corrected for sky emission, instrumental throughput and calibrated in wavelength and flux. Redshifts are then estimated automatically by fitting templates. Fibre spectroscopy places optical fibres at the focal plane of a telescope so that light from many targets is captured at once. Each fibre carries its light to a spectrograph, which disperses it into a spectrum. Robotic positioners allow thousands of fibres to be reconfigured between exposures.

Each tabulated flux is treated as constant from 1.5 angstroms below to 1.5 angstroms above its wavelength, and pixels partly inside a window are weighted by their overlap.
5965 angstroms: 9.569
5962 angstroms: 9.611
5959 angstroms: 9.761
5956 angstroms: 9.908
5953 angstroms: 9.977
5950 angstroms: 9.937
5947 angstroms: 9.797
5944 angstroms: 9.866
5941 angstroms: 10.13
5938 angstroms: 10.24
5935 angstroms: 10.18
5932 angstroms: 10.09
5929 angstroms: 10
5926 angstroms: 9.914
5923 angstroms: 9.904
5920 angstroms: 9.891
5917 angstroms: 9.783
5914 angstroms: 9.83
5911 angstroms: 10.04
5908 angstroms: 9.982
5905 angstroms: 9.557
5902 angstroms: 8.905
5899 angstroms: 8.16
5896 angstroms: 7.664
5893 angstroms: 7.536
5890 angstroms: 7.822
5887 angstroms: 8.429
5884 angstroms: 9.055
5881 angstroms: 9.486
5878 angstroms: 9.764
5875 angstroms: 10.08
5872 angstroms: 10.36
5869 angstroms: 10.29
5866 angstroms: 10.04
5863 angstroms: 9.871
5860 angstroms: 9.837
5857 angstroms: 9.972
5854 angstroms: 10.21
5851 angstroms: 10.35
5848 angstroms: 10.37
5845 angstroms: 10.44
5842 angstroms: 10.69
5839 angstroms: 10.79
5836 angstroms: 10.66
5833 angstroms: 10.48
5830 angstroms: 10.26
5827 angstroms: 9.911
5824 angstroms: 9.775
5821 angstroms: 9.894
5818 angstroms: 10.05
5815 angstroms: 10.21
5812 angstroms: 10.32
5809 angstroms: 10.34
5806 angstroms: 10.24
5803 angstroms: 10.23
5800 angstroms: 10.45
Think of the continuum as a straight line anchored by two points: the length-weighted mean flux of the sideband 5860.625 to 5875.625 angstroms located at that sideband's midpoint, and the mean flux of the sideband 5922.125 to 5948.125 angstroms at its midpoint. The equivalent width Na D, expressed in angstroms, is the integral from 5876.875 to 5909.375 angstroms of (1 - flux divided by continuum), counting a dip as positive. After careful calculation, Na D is 4.30 angstroms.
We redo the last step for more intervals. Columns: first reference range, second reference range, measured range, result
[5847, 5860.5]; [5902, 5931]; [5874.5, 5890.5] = 1.4 angstroms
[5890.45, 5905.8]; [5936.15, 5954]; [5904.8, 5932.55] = -2.7 angstroms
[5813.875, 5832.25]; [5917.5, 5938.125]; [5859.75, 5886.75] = 0.6 angstroms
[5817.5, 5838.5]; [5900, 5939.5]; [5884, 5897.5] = 2.7 angstroms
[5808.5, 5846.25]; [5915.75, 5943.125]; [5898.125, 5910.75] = 1.0 angstroms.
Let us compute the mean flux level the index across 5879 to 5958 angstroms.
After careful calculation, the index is 9.47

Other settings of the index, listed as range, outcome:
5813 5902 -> 9.73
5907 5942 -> 10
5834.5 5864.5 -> 10.3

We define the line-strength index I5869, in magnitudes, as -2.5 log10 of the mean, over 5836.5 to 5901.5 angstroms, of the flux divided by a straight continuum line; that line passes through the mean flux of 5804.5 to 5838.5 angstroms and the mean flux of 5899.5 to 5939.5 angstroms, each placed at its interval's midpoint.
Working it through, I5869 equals 0.05 mag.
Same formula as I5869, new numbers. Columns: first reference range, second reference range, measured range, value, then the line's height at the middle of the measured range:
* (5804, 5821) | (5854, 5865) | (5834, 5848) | -0.059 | 10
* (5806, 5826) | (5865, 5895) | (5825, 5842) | -0.060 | 9.87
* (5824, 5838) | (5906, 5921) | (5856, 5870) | 0.015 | 10.1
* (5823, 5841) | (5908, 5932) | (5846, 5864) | 0.012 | 10.2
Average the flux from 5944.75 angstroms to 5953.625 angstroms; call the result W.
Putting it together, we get 9.89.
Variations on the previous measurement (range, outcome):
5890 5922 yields 9.09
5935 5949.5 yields 10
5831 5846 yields 10.6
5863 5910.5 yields 9.18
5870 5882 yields 9.96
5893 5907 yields 8.51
